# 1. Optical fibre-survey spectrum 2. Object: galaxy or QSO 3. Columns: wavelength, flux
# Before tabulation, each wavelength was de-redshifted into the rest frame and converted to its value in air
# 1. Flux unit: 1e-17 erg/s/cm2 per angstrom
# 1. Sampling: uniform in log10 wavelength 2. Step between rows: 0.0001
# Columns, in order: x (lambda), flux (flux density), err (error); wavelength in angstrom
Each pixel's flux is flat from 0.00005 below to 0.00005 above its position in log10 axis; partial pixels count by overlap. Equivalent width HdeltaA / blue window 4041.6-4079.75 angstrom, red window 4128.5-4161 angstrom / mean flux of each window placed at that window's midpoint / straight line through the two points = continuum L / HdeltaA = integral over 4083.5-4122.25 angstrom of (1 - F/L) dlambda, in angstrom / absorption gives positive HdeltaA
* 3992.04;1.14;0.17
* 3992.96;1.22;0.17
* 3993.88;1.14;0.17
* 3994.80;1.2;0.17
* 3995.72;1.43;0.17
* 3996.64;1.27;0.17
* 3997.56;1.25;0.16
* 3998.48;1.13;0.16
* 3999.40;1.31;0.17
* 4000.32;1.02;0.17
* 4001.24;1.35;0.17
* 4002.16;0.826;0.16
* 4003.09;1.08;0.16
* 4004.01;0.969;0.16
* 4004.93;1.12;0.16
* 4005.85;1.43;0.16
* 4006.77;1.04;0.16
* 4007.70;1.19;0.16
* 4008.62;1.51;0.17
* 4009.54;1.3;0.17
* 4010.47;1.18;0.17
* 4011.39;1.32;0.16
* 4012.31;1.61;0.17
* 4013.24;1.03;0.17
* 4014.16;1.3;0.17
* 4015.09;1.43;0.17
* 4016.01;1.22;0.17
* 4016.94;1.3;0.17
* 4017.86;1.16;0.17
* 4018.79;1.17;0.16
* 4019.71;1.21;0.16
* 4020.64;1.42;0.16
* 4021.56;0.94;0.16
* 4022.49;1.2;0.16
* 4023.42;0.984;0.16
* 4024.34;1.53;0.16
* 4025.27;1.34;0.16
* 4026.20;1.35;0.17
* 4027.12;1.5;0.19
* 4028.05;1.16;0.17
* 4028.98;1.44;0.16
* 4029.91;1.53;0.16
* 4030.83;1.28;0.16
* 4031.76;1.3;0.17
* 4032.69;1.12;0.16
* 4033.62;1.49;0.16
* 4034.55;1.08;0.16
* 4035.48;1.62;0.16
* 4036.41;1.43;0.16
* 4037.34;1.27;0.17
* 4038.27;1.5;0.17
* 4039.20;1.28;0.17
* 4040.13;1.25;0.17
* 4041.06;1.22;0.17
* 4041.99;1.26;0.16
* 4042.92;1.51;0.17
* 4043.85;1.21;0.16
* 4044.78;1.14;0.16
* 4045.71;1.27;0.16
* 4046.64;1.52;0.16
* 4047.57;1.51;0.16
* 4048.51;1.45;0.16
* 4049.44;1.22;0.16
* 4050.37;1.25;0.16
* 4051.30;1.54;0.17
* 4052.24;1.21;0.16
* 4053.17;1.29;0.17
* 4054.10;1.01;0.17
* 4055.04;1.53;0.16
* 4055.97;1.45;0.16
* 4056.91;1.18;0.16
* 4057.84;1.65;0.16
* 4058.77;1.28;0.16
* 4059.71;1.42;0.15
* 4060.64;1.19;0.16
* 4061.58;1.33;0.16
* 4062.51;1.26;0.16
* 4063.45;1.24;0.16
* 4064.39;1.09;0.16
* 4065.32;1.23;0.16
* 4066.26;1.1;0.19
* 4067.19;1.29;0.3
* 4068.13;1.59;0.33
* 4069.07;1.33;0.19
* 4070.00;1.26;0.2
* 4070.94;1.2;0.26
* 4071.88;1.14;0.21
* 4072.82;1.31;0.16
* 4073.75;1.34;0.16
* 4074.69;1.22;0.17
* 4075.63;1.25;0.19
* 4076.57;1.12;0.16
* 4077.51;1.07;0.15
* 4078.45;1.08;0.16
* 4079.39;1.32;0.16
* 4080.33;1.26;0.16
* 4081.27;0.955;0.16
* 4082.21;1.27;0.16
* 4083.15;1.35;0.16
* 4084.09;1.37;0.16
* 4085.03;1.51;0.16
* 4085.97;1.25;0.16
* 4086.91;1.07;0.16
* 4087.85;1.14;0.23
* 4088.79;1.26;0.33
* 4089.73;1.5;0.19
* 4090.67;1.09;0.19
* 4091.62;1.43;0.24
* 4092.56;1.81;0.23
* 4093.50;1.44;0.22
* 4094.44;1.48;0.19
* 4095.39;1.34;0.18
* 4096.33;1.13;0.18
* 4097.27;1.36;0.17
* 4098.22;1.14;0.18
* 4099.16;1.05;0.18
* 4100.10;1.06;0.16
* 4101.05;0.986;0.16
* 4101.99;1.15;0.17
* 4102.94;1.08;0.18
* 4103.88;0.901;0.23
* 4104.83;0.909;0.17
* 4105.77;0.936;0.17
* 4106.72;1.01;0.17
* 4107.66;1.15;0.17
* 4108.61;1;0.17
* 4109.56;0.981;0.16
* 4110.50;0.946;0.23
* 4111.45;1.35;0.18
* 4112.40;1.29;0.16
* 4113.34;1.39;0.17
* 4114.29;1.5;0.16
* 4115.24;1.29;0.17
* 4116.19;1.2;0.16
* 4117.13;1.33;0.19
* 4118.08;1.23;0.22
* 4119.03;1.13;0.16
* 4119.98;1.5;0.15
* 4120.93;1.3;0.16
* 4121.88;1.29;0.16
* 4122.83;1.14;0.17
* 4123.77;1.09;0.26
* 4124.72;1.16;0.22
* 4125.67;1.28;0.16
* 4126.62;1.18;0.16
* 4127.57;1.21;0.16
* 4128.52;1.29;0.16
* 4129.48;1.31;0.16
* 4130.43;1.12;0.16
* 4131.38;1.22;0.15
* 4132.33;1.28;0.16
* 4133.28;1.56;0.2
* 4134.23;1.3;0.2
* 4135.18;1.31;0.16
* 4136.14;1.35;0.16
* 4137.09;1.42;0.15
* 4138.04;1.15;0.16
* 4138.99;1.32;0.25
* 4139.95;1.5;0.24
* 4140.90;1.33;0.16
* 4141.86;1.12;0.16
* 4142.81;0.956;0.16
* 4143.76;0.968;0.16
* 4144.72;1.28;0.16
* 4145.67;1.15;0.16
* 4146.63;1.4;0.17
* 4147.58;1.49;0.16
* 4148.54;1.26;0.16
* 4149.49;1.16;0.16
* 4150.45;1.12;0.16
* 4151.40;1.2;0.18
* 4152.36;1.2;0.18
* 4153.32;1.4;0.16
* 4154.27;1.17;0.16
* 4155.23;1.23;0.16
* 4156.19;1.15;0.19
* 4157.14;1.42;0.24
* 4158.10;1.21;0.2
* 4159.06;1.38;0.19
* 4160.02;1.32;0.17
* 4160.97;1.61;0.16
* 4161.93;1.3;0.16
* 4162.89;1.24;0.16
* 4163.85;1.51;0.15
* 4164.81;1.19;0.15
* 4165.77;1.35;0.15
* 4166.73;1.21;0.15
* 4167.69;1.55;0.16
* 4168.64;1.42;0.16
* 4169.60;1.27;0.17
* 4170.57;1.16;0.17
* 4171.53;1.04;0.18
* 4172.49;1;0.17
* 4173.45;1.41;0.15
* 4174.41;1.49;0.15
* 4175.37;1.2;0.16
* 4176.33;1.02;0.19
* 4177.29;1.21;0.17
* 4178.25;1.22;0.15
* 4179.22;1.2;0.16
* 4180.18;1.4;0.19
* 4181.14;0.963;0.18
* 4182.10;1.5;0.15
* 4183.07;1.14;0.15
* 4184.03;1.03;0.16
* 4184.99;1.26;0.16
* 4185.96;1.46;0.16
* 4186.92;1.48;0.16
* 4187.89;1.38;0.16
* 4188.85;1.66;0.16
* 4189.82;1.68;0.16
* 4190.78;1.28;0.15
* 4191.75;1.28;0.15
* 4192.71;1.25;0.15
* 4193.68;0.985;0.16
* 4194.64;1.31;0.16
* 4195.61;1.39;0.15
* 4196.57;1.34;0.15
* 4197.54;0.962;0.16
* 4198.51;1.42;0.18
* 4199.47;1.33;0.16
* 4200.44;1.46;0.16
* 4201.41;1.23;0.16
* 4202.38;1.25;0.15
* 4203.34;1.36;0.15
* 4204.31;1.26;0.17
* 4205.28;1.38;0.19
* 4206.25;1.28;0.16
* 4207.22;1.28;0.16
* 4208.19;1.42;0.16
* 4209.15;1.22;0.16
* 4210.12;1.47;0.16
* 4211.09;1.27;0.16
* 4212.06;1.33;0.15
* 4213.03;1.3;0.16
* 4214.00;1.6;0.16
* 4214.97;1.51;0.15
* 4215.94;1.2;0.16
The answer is 1.6 angstrom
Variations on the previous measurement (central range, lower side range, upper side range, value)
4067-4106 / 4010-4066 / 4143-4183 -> 1.71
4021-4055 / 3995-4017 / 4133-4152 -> -2.05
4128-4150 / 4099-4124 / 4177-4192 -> -0.93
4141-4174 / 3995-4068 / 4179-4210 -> 1.09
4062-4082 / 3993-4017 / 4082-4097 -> 1.45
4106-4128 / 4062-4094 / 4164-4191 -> 1.16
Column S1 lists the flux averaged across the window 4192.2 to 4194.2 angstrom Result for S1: 1.13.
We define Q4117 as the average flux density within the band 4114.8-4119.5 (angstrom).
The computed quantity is 1.24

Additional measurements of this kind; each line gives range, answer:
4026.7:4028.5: 1.33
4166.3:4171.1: 1.32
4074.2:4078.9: 1.15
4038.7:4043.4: 1.31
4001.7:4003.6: 0.951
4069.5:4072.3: 1.2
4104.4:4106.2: 0.925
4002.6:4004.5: 1.02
